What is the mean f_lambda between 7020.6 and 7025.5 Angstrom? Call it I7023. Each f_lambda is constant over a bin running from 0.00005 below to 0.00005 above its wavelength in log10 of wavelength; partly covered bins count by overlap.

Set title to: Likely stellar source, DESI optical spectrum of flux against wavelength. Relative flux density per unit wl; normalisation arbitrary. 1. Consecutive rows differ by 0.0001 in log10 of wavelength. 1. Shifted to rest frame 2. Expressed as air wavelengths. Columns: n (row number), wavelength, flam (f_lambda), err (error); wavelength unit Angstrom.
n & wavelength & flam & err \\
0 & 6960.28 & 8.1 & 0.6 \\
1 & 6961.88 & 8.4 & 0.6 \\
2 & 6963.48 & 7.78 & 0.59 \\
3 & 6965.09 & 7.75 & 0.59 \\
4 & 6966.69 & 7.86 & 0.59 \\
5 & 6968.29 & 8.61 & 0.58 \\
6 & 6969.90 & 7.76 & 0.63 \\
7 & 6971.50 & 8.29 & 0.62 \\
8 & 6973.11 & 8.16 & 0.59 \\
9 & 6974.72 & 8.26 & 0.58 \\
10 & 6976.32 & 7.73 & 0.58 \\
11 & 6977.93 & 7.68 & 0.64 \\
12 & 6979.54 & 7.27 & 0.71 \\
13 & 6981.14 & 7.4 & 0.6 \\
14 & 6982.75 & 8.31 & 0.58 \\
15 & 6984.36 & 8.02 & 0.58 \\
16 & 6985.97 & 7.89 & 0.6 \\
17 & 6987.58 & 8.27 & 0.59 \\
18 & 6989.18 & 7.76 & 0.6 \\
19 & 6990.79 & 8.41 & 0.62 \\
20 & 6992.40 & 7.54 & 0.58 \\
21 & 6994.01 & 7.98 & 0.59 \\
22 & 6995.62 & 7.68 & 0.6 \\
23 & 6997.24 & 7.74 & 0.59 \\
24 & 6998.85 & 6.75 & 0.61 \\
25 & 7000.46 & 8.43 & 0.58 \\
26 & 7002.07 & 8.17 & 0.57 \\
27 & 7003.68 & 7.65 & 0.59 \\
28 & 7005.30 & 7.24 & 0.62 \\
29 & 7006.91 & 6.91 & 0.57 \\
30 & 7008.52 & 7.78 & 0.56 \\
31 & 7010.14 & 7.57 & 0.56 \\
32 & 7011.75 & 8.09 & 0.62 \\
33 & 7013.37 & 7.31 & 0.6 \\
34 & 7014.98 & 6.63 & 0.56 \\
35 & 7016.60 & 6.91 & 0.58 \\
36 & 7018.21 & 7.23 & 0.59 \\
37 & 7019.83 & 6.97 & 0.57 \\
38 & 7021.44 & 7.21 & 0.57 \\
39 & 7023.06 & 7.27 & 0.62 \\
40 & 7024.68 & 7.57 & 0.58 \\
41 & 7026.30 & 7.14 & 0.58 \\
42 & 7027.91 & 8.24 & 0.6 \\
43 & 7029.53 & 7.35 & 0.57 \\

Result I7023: 7.34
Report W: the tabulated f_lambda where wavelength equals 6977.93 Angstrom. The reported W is 7.68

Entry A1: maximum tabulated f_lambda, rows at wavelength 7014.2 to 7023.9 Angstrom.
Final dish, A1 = 7.27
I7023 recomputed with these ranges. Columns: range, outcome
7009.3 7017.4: 7.3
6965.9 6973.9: 8.14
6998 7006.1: 7.65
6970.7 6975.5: 8.23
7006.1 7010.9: 7.42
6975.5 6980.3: 7.57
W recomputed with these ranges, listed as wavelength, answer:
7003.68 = 7.65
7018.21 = 7.23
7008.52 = 7.78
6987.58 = 8.27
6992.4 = 7.54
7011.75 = 8.09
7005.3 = 7.24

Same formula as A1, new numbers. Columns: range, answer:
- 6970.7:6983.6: 8.31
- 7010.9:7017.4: 8.09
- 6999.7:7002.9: 8.43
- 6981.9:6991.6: 8.41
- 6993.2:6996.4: 7.98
